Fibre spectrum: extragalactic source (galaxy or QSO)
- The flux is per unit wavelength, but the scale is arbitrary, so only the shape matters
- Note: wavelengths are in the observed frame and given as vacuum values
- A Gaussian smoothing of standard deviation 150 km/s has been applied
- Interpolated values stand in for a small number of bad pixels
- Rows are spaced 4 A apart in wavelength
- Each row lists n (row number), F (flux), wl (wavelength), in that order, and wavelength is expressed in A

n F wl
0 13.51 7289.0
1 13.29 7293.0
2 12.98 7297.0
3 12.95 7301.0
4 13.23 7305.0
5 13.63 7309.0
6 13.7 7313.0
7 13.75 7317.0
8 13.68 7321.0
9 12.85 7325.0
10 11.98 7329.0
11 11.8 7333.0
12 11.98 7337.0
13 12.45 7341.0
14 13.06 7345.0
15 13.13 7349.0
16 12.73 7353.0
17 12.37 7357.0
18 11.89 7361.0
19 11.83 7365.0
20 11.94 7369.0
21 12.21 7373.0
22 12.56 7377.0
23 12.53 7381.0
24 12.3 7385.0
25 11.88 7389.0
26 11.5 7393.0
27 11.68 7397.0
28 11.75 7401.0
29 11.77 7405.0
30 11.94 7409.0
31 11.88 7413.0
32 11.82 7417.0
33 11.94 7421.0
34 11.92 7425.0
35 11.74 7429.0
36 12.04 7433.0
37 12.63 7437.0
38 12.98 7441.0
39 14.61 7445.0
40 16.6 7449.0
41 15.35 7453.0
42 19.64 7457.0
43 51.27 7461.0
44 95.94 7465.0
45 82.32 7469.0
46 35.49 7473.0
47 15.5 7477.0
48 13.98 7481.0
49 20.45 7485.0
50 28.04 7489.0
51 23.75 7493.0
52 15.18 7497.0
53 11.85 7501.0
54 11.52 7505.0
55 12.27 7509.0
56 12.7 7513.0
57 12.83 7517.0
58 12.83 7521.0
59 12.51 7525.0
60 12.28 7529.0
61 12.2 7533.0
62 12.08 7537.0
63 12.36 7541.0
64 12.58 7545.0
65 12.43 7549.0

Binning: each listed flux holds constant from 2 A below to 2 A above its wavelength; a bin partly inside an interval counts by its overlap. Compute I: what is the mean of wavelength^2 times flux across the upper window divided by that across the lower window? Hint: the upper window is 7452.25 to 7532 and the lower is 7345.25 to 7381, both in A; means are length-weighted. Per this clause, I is 2.1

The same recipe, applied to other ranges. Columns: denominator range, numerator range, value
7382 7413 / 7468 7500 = 2.34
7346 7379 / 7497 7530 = 1.06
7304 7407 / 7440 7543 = 1.91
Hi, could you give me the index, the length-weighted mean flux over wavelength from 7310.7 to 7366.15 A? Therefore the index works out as 12.7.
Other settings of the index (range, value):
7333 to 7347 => 12.4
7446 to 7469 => 42.4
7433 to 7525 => 24.3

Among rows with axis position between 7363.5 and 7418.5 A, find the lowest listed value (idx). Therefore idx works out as 11.5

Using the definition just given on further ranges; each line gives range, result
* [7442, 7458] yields 14.61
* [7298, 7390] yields 11.8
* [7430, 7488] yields 12.04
